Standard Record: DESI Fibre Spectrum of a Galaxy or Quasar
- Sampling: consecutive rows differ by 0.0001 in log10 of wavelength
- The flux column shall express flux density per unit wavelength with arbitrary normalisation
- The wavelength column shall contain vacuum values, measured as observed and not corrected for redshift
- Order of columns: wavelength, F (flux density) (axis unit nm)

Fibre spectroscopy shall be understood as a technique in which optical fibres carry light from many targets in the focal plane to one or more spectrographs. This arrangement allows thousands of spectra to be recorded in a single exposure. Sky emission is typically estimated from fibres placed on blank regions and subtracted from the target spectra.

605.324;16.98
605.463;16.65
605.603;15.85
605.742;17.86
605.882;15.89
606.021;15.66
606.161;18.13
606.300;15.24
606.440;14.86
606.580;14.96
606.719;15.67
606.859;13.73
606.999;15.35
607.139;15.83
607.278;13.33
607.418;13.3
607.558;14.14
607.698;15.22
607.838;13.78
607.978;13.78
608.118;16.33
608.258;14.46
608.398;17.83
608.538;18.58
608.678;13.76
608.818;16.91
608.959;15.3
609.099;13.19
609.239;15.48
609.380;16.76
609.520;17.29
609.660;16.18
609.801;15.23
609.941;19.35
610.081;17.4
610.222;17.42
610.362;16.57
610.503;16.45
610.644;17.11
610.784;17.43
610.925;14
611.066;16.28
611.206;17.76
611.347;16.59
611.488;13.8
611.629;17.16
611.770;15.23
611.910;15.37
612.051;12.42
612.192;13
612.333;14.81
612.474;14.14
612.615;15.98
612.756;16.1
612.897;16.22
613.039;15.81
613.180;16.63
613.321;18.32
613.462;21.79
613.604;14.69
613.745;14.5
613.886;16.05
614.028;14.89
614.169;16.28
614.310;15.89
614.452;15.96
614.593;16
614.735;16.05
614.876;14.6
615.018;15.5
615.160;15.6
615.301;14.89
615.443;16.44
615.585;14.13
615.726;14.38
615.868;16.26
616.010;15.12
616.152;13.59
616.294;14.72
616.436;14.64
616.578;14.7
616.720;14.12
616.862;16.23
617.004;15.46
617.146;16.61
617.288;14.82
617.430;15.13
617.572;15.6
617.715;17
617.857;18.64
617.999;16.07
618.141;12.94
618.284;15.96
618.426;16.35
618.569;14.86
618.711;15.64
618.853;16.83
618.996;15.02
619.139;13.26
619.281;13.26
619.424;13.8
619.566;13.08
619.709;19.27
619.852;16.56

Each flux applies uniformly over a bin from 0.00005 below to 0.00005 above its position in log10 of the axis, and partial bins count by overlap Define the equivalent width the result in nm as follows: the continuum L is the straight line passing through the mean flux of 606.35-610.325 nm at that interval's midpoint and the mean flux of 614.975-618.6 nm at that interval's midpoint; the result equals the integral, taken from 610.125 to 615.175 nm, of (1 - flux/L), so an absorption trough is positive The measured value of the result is -0.14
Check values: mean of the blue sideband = 15.6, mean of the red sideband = 15.4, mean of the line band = 15.9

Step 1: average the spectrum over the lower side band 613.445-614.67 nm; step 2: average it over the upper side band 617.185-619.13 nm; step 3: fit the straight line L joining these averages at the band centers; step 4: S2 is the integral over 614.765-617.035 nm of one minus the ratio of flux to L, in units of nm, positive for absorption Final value 0.12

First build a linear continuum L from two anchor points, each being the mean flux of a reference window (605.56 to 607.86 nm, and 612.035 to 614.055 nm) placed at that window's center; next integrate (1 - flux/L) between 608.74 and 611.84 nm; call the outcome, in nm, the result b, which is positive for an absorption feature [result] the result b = -0.150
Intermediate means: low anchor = 15.2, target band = 16.3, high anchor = 15.8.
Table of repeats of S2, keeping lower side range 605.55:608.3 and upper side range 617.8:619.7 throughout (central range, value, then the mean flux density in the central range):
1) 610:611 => -0.098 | 16.6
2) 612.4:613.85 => -0.118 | 16.4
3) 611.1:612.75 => -0.001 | 15.2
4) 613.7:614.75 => -0.038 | 15.7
